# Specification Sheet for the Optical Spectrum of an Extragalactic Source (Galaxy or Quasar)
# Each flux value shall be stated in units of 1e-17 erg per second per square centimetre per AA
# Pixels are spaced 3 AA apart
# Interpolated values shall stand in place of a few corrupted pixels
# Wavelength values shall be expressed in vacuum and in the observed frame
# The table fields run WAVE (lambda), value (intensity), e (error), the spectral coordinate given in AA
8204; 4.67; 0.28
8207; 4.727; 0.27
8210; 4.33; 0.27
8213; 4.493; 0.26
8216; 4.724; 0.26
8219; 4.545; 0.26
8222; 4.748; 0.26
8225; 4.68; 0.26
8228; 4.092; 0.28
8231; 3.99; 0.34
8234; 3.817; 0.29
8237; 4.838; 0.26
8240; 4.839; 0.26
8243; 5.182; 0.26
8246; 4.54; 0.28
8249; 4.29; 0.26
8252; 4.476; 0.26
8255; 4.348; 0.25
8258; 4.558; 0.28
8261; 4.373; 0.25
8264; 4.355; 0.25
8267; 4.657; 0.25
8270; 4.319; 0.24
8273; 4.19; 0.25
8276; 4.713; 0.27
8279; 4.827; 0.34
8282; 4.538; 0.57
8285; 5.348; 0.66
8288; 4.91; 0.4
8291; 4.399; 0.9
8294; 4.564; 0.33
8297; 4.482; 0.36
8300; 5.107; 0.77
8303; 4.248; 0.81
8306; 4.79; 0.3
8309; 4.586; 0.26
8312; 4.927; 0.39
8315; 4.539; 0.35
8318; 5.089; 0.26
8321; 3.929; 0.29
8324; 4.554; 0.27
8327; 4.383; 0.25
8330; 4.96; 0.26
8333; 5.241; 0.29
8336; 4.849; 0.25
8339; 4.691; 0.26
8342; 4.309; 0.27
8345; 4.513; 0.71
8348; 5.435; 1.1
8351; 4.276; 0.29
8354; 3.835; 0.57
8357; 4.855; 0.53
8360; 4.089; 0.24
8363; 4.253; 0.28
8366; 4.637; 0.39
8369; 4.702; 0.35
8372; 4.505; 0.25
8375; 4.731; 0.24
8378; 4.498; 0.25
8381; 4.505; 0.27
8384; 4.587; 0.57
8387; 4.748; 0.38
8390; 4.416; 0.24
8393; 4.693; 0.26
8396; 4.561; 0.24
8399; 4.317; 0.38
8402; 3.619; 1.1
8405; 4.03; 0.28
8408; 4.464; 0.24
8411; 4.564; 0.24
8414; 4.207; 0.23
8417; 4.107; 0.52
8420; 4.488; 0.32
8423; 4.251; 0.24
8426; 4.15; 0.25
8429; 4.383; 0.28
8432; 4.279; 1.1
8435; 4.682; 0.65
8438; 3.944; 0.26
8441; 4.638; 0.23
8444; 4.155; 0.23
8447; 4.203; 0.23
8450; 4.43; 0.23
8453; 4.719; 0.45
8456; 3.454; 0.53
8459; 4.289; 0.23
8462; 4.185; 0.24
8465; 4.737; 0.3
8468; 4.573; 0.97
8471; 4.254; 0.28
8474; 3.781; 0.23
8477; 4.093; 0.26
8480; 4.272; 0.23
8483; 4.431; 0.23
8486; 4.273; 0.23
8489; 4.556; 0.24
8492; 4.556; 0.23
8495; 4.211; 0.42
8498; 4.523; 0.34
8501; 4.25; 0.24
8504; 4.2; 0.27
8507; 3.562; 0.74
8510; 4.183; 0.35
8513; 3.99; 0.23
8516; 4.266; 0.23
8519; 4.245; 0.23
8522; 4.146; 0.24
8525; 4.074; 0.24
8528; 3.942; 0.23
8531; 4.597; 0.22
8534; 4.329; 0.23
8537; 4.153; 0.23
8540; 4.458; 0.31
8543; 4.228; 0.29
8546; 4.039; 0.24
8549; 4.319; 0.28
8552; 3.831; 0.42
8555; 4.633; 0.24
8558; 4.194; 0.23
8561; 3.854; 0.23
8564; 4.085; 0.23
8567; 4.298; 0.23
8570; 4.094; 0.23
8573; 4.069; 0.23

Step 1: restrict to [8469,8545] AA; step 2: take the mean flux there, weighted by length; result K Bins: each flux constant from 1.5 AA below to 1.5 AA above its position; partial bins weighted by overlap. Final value 4.22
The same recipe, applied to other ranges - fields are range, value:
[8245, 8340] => 4.62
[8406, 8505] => 4.31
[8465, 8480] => 4.24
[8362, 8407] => 4.46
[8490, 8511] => 4.22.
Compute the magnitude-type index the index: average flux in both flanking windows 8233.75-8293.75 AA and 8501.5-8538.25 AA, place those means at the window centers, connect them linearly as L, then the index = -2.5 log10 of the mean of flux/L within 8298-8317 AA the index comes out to -0.045 mag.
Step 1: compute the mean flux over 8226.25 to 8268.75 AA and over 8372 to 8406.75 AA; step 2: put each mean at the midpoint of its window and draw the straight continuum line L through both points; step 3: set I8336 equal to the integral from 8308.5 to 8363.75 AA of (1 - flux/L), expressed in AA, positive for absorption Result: -2.0 AA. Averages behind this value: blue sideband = 4.45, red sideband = 4.43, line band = 4.6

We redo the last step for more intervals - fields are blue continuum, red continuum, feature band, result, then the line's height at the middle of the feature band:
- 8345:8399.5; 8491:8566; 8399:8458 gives 2.2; 4.41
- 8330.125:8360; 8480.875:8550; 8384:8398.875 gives -0.1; 4.54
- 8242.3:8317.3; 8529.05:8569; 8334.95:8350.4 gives -0.7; 4.52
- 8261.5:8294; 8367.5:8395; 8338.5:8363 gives 0.7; 4.6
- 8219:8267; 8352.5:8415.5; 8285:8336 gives -2.8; 4.45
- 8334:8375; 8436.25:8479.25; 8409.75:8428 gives 0.3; 4.36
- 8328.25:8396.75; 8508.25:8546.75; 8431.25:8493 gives 0.8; 4.36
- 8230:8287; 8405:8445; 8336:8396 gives -2.0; 4.4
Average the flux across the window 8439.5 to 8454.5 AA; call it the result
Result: 4.43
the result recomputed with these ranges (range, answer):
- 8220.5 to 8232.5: 4.38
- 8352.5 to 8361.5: 4.26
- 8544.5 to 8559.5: 4.2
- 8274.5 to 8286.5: 4.86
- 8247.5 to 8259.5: 4.42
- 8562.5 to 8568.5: 4.19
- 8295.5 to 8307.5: 4.66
